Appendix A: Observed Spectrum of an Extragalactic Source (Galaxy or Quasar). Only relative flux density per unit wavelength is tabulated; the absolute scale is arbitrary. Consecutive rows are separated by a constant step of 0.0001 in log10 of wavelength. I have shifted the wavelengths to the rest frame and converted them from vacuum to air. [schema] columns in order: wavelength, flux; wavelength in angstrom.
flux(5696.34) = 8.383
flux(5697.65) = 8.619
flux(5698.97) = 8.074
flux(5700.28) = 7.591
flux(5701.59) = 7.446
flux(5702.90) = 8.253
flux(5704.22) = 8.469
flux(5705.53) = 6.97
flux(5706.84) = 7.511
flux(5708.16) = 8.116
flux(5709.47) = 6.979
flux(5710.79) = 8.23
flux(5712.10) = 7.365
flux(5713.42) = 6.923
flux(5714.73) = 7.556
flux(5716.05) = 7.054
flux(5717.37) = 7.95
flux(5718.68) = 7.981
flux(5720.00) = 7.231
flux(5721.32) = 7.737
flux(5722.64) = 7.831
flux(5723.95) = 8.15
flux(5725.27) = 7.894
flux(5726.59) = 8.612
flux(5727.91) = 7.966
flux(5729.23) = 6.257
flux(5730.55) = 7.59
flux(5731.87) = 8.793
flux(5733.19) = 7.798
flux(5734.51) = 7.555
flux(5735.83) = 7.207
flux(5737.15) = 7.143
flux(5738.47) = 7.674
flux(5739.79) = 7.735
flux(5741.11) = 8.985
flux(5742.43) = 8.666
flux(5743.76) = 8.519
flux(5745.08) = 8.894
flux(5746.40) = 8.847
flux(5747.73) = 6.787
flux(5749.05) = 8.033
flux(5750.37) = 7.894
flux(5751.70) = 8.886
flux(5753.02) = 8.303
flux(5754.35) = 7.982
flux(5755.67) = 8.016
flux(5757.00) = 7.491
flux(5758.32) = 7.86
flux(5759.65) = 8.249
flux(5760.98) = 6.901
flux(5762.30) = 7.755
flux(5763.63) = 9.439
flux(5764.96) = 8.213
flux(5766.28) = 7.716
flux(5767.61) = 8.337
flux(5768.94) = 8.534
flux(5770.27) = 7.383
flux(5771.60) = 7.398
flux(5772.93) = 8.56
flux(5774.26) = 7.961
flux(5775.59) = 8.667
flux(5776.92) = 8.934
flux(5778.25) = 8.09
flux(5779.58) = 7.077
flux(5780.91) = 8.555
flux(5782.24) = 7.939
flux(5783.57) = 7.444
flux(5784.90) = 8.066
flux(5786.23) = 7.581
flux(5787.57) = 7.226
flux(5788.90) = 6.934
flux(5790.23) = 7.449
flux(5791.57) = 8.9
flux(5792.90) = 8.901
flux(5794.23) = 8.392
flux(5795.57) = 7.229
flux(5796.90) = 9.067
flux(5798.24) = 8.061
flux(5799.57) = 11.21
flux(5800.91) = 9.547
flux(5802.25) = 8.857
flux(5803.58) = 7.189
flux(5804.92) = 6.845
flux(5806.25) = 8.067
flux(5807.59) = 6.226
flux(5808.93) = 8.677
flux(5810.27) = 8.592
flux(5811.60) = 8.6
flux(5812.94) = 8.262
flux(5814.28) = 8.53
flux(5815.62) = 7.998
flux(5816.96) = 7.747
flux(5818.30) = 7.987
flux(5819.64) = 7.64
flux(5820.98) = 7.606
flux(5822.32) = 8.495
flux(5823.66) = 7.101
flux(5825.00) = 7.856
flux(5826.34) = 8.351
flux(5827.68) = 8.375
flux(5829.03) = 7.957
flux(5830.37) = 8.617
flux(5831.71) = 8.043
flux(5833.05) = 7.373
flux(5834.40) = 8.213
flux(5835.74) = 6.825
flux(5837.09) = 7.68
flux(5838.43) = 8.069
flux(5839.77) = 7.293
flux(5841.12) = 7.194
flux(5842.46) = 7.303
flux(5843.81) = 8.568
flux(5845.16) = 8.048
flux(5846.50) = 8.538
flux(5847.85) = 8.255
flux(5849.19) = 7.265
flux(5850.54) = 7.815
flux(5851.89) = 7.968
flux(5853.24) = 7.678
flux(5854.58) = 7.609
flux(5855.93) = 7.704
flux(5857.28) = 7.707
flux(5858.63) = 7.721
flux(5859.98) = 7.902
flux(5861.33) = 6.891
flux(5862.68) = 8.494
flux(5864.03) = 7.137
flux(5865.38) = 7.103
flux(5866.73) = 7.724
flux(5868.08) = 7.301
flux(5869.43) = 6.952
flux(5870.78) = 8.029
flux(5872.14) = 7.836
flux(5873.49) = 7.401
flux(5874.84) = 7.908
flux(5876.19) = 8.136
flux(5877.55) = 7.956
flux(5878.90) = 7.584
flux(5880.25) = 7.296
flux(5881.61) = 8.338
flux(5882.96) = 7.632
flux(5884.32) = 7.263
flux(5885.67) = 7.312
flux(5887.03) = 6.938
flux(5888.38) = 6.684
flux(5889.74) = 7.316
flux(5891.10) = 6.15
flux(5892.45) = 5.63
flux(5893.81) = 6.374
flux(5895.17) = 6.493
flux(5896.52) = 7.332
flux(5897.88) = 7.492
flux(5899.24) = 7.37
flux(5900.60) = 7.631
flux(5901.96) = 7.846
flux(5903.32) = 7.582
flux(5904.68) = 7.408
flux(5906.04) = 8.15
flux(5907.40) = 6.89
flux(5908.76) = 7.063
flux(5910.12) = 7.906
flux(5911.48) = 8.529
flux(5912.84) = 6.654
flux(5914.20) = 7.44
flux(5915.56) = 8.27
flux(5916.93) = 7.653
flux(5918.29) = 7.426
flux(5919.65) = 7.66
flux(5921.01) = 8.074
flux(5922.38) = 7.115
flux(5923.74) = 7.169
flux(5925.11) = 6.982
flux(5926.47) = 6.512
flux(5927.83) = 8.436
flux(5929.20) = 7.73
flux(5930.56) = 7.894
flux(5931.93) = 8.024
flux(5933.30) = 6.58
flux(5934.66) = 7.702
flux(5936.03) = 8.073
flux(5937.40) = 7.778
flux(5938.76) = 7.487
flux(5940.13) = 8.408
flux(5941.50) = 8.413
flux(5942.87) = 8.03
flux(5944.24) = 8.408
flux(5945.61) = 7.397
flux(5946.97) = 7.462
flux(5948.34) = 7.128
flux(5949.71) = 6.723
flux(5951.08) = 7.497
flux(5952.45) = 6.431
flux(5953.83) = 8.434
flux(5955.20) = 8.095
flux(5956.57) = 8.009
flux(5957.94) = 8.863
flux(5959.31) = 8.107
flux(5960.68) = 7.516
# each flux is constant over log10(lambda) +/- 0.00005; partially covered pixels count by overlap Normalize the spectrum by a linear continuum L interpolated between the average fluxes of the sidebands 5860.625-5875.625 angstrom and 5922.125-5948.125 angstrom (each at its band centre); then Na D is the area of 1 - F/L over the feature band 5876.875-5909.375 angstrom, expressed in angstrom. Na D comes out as 1.5 angstrom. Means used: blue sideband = 7.53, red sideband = 7.66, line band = 7.24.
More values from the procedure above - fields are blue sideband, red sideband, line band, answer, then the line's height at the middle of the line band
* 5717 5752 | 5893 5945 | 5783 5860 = -2.0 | 7.77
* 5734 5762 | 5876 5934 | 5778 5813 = -1.4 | 7.8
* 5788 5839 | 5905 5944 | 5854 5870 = 0.8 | 7.9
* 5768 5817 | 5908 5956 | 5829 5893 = 2.4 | 7.88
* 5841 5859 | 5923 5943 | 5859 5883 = 0.4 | 7.79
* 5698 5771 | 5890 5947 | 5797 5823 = -1.7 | 7.72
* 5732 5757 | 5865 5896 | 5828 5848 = -0.9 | 7.52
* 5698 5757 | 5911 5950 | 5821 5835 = -0.5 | 7.74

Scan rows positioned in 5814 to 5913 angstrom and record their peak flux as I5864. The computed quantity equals 8.617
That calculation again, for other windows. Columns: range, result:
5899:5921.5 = 8.529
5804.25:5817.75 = 8.677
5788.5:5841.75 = 11.21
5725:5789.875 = 9.439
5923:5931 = 8.436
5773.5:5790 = 8.934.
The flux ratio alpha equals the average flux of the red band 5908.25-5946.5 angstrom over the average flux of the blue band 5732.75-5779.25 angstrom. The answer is 0.95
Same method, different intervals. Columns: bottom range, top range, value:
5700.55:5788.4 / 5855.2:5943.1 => 0.95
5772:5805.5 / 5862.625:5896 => 0.89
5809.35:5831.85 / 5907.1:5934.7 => 0.93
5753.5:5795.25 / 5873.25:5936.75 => 0.93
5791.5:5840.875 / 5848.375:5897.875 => 0.91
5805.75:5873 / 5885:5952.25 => 0.95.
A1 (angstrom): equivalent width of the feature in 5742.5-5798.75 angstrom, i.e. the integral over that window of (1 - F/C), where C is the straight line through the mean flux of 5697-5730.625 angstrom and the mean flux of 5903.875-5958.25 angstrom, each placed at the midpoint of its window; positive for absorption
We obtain -2.8 angstrom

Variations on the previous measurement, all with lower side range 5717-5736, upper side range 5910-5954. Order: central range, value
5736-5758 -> -0.93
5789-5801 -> -1.40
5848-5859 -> -0.05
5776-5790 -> -0.10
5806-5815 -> -0.50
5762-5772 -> -0.49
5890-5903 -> 1.16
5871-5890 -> 0.22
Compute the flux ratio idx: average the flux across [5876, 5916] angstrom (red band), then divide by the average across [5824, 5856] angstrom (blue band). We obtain 0.93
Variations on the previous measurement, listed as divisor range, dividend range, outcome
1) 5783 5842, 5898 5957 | 0.95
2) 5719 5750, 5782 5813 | 1.03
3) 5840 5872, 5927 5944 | 1.03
